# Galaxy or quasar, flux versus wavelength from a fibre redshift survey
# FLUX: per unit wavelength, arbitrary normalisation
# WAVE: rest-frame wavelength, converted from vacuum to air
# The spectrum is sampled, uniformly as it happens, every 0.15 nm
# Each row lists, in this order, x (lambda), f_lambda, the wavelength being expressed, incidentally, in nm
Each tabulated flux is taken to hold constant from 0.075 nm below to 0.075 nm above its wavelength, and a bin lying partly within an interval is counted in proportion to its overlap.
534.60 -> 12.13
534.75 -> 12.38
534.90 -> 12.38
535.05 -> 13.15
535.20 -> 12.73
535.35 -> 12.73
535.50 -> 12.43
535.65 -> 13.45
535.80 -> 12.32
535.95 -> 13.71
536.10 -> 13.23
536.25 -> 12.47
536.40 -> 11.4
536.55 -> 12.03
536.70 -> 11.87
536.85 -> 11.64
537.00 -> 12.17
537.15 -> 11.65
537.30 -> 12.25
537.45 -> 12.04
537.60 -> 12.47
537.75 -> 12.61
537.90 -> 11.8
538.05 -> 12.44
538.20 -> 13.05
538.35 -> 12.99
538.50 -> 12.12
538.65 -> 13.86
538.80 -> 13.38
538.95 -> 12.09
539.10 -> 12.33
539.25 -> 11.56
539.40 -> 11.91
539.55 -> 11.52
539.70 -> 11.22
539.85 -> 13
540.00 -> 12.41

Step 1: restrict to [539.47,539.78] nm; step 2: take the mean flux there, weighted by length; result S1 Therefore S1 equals 11.4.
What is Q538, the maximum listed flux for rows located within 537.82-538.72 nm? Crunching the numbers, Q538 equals 13.86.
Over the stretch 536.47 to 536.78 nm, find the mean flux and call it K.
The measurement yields 11.9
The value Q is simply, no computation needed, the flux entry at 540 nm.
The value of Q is 12.41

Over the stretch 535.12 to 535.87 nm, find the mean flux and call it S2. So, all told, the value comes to 12.7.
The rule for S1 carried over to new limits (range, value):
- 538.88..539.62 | 11.9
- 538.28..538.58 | 12.6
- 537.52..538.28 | 12.5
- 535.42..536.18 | 13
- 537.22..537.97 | 12.2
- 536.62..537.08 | 11.9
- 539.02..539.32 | 12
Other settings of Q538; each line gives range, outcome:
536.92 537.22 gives 12.17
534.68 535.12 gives 13.15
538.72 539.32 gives 13.38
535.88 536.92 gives 13.71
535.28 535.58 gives 12.73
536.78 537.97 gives 12.61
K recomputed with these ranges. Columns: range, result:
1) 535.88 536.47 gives 12.7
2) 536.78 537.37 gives 11.9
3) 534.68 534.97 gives 12.4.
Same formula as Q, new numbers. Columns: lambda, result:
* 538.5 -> 12.12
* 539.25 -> 11.56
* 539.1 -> 12.33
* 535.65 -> 13.45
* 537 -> 12.17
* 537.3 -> 12.25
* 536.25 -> 12.47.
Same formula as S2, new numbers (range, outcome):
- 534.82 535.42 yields 12.7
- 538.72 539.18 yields 12.6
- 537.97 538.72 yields 12.9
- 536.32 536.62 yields 11.7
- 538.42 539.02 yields 12.9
